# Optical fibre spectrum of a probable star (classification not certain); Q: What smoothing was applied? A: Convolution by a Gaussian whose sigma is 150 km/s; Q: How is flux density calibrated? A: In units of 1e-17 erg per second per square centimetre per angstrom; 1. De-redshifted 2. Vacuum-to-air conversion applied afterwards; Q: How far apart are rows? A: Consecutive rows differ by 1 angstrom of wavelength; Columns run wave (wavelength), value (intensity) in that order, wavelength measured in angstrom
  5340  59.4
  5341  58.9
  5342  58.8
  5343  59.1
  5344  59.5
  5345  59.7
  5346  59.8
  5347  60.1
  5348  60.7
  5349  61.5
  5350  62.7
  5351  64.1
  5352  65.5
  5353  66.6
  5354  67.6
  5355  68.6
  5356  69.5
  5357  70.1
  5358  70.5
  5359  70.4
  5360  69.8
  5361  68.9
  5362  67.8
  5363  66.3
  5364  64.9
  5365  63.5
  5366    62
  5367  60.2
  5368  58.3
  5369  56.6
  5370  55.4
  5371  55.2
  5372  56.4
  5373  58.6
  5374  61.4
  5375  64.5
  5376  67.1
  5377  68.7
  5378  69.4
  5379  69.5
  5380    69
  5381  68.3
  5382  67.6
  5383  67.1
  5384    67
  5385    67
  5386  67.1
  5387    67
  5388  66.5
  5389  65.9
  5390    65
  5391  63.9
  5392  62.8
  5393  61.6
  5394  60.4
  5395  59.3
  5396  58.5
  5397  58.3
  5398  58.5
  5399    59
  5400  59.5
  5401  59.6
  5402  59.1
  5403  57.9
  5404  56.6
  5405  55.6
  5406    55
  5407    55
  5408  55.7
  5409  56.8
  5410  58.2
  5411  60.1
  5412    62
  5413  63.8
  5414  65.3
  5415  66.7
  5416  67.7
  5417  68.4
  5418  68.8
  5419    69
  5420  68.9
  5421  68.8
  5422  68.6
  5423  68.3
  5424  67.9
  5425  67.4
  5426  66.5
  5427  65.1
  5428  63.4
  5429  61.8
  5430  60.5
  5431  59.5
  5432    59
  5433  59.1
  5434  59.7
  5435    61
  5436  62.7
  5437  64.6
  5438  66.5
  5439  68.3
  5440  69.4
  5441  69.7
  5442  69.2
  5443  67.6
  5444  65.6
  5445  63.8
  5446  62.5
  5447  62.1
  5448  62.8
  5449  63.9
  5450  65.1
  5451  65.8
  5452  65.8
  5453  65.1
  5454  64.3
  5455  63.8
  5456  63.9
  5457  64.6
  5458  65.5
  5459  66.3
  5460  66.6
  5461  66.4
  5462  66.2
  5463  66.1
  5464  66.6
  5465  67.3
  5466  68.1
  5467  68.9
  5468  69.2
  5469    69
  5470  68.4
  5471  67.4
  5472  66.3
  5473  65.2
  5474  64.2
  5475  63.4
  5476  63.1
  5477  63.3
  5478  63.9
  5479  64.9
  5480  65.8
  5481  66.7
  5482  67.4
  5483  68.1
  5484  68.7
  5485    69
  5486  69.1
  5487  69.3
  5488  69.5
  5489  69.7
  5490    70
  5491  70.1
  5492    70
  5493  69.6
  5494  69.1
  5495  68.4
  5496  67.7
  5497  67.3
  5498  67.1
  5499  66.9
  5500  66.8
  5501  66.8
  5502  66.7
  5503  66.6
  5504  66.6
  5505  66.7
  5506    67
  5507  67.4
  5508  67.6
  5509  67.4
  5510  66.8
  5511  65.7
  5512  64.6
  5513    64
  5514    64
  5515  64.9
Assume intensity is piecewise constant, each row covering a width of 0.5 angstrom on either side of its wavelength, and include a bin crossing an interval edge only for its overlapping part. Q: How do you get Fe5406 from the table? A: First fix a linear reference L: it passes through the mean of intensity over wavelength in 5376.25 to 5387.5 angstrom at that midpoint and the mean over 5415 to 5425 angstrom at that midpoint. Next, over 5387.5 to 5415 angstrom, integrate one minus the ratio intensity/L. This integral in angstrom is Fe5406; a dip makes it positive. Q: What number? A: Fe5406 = 3.2 angstrom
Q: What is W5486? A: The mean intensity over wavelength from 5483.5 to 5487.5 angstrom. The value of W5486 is 69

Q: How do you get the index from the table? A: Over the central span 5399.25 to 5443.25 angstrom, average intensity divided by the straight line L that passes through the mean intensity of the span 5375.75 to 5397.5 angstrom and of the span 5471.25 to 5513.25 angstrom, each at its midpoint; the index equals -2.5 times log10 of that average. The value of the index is 0.04 mag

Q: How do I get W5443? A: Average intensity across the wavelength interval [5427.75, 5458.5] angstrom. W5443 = 64.1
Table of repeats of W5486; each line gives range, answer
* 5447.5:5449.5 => 63.3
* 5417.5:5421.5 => 68.9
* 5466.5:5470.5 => 68.9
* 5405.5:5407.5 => 55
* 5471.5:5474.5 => 65.2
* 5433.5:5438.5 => 62.9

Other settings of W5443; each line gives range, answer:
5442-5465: 65.2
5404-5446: 63.8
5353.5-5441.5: 63.7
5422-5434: 63.6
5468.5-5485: 66.1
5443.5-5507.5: 66.6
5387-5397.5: 62.4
